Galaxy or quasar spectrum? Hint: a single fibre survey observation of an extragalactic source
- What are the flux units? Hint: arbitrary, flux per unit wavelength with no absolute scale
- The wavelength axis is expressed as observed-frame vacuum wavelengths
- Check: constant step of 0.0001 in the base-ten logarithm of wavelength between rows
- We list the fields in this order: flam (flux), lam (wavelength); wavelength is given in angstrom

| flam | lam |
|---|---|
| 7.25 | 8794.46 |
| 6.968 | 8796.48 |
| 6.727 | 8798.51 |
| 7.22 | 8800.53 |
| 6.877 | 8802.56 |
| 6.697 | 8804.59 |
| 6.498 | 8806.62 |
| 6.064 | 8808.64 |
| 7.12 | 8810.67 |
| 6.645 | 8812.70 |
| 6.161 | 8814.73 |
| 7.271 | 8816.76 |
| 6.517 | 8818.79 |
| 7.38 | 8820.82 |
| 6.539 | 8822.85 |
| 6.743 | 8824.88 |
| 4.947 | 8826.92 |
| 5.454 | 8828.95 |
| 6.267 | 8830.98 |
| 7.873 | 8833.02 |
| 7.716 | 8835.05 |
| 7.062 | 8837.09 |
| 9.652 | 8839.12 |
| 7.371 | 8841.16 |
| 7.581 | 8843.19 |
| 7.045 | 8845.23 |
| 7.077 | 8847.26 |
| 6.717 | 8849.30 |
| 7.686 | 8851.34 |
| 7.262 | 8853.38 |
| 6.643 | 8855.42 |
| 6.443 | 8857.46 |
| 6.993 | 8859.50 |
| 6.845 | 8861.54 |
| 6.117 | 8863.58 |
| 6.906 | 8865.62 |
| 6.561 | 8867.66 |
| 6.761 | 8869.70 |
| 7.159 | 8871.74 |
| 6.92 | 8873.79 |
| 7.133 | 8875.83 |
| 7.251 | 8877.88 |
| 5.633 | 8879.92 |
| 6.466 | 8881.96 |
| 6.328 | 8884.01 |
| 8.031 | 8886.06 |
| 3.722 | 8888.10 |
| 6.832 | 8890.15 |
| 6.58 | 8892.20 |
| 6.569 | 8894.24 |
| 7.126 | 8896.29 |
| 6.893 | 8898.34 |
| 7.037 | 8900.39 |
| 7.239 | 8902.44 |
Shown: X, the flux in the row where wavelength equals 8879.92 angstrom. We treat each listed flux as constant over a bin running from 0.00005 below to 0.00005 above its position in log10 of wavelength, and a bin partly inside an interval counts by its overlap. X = 5.633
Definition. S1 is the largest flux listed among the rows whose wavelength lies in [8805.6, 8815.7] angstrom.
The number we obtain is 7.12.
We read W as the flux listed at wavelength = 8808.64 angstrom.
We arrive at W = 6.064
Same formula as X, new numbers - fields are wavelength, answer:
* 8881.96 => 6.466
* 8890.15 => 6.832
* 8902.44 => 7.239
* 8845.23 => 7.045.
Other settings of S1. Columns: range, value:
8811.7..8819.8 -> 7.271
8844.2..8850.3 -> 7.077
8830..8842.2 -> 9.652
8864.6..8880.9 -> 7.251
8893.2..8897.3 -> 7.126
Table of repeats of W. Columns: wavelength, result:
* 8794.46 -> 7.25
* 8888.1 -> 3.722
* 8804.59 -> 6.697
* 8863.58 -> 6.117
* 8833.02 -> 7.873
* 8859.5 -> 6.993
